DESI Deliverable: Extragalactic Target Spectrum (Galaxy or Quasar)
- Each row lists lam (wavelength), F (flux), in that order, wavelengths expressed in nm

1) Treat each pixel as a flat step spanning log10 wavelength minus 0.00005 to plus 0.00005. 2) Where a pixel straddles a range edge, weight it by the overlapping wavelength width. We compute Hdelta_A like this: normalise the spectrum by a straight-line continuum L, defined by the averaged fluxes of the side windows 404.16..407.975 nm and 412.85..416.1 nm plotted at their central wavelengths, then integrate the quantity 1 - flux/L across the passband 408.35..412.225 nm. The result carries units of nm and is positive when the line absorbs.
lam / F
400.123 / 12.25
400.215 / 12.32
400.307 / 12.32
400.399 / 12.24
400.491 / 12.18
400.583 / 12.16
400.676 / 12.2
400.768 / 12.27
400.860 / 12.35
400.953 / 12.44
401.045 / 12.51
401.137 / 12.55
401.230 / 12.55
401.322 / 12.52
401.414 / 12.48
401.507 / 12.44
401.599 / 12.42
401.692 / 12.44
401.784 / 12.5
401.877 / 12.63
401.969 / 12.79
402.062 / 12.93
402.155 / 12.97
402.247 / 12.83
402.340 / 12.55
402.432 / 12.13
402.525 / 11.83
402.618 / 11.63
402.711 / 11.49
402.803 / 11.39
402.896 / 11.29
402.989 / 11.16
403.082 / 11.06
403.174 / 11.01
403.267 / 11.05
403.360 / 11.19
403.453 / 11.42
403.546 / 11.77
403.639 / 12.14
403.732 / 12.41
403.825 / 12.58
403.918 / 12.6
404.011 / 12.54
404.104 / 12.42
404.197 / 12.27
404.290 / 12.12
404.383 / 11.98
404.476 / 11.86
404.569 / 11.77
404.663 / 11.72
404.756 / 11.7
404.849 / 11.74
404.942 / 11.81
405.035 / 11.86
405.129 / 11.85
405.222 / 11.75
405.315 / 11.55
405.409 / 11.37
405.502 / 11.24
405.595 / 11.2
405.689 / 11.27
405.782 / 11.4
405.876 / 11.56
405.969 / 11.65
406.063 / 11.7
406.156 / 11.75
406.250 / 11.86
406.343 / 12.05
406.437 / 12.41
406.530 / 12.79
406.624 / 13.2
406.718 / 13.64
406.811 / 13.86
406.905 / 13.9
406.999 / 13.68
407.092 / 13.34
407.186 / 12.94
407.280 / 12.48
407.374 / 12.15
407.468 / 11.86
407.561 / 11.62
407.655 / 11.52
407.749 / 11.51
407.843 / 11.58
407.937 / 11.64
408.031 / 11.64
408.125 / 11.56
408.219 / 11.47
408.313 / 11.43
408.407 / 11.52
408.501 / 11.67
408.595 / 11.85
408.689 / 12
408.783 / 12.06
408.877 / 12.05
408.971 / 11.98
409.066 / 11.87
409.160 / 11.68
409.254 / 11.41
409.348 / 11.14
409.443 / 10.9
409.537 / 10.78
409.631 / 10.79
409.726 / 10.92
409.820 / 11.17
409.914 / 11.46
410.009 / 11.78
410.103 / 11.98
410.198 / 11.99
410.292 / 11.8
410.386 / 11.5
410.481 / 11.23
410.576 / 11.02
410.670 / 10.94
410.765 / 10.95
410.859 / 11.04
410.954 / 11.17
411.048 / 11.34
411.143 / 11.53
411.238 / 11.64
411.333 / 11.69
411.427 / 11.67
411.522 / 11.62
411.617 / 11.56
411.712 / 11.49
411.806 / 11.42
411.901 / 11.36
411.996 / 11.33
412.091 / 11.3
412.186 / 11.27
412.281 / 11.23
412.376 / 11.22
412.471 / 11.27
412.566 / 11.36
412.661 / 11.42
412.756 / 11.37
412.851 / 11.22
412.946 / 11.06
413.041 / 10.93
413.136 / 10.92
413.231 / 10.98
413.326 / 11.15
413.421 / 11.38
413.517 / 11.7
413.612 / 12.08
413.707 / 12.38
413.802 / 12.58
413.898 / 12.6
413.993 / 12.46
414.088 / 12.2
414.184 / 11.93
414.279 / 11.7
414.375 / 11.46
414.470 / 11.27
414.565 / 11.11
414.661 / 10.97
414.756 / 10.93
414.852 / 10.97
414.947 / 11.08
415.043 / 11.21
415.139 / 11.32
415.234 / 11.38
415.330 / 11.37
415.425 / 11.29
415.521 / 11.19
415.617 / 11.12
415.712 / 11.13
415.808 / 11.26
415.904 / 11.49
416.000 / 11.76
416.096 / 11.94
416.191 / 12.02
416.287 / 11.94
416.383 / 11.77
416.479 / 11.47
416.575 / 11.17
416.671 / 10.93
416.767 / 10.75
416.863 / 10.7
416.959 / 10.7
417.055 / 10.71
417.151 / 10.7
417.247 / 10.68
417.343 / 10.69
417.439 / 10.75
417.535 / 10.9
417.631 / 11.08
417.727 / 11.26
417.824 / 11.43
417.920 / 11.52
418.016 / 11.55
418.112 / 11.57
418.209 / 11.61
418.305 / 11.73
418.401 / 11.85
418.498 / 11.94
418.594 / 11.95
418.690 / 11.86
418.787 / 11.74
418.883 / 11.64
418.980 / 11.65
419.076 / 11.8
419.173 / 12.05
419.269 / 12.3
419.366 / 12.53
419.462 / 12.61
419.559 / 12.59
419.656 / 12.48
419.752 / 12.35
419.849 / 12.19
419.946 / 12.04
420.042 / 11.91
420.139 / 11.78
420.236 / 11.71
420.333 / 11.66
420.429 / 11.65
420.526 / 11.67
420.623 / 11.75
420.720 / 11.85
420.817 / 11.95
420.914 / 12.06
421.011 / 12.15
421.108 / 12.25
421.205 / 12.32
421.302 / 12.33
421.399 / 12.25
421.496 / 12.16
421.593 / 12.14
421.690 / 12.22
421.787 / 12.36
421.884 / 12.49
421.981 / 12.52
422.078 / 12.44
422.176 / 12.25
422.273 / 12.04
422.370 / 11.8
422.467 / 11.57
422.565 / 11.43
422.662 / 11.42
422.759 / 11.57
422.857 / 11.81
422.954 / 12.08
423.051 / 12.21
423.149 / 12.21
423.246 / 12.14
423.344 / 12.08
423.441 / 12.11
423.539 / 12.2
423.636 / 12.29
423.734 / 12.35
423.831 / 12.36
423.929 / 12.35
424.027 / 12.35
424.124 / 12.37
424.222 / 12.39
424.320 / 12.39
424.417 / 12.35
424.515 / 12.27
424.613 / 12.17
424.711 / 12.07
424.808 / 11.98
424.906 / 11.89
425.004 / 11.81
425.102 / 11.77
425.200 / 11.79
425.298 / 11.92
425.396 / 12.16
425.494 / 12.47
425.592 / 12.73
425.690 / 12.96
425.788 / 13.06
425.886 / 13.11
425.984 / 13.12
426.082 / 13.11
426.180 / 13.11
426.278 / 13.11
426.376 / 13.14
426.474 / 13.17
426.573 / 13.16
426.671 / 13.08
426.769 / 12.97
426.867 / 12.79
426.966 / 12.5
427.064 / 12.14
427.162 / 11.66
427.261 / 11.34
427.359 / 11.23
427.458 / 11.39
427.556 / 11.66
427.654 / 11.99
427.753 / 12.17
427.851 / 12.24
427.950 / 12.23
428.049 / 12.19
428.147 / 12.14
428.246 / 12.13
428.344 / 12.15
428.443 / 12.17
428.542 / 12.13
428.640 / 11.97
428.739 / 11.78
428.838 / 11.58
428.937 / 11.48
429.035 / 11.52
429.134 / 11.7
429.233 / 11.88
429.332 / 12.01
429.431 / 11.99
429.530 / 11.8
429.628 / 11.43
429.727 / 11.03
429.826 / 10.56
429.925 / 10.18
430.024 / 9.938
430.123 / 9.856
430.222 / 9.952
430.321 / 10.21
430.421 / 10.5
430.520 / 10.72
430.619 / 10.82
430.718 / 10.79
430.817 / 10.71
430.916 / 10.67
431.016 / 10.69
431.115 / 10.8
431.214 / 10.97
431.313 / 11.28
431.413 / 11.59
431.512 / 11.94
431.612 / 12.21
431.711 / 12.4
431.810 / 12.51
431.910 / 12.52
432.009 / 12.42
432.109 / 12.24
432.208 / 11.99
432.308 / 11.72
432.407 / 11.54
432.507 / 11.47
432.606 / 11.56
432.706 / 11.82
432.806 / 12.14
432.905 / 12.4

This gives 0.103 nm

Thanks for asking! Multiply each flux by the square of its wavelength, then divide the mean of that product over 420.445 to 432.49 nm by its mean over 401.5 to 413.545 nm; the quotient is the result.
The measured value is 1.11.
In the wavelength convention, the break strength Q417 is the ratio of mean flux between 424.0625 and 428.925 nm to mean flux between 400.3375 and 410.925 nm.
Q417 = 1.0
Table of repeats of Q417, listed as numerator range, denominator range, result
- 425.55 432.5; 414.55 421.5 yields 1.02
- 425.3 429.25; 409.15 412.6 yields 1.09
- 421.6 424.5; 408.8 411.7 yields 1.06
